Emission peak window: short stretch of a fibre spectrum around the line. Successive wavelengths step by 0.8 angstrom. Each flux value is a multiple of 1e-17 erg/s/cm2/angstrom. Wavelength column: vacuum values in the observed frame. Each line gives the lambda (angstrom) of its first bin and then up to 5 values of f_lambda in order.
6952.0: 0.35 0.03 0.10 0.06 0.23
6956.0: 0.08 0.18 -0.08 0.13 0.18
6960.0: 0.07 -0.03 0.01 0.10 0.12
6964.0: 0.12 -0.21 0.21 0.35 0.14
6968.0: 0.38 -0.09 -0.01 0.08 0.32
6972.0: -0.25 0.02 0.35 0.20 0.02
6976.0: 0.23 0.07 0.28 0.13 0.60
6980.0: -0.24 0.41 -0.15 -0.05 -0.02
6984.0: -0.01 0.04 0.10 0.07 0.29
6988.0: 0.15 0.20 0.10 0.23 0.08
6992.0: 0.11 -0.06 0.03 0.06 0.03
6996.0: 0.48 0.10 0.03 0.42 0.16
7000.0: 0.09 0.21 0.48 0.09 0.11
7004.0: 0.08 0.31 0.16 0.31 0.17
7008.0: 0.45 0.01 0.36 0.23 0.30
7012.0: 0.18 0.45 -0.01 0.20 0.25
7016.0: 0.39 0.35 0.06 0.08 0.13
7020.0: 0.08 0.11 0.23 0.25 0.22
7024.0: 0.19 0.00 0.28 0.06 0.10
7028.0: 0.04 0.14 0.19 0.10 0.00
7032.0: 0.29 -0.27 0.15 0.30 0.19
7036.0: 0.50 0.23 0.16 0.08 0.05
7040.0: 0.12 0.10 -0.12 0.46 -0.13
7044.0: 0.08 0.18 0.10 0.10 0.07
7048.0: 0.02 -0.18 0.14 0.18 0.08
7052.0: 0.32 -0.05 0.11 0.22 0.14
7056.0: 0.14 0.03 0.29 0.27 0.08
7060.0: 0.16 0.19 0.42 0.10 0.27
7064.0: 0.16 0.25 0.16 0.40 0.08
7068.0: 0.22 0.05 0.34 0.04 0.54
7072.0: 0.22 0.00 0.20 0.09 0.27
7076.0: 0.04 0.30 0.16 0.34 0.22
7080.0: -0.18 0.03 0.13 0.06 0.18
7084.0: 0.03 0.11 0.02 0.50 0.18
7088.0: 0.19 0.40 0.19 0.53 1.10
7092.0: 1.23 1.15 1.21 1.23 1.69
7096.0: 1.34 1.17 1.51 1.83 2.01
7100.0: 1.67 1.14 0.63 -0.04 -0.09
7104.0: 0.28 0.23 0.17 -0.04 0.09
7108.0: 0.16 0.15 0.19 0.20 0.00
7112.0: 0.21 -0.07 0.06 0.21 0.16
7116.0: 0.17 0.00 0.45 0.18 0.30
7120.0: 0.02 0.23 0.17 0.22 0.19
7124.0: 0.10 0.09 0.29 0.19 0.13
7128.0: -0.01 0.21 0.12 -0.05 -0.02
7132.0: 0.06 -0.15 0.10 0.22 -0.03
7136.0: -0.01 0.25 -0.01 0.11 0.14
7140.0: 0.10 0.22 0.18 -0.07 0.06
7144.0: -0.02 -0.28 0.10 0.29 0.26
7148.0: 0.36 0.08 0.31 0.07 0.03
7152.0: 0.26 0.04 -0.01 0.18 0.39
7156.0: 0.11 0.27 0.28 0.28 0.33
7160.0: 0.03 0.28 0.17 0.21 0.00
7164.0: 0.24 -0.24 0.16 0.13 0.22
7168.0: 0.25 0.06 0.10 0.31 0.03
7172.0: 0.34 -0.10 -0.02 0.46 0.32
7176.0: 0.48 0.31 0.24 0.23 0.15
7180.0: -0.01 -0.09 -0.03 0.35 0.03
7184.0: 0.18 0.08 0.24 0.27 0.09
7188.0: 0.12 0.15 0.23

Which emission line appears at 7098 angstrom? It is [O II] 3727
